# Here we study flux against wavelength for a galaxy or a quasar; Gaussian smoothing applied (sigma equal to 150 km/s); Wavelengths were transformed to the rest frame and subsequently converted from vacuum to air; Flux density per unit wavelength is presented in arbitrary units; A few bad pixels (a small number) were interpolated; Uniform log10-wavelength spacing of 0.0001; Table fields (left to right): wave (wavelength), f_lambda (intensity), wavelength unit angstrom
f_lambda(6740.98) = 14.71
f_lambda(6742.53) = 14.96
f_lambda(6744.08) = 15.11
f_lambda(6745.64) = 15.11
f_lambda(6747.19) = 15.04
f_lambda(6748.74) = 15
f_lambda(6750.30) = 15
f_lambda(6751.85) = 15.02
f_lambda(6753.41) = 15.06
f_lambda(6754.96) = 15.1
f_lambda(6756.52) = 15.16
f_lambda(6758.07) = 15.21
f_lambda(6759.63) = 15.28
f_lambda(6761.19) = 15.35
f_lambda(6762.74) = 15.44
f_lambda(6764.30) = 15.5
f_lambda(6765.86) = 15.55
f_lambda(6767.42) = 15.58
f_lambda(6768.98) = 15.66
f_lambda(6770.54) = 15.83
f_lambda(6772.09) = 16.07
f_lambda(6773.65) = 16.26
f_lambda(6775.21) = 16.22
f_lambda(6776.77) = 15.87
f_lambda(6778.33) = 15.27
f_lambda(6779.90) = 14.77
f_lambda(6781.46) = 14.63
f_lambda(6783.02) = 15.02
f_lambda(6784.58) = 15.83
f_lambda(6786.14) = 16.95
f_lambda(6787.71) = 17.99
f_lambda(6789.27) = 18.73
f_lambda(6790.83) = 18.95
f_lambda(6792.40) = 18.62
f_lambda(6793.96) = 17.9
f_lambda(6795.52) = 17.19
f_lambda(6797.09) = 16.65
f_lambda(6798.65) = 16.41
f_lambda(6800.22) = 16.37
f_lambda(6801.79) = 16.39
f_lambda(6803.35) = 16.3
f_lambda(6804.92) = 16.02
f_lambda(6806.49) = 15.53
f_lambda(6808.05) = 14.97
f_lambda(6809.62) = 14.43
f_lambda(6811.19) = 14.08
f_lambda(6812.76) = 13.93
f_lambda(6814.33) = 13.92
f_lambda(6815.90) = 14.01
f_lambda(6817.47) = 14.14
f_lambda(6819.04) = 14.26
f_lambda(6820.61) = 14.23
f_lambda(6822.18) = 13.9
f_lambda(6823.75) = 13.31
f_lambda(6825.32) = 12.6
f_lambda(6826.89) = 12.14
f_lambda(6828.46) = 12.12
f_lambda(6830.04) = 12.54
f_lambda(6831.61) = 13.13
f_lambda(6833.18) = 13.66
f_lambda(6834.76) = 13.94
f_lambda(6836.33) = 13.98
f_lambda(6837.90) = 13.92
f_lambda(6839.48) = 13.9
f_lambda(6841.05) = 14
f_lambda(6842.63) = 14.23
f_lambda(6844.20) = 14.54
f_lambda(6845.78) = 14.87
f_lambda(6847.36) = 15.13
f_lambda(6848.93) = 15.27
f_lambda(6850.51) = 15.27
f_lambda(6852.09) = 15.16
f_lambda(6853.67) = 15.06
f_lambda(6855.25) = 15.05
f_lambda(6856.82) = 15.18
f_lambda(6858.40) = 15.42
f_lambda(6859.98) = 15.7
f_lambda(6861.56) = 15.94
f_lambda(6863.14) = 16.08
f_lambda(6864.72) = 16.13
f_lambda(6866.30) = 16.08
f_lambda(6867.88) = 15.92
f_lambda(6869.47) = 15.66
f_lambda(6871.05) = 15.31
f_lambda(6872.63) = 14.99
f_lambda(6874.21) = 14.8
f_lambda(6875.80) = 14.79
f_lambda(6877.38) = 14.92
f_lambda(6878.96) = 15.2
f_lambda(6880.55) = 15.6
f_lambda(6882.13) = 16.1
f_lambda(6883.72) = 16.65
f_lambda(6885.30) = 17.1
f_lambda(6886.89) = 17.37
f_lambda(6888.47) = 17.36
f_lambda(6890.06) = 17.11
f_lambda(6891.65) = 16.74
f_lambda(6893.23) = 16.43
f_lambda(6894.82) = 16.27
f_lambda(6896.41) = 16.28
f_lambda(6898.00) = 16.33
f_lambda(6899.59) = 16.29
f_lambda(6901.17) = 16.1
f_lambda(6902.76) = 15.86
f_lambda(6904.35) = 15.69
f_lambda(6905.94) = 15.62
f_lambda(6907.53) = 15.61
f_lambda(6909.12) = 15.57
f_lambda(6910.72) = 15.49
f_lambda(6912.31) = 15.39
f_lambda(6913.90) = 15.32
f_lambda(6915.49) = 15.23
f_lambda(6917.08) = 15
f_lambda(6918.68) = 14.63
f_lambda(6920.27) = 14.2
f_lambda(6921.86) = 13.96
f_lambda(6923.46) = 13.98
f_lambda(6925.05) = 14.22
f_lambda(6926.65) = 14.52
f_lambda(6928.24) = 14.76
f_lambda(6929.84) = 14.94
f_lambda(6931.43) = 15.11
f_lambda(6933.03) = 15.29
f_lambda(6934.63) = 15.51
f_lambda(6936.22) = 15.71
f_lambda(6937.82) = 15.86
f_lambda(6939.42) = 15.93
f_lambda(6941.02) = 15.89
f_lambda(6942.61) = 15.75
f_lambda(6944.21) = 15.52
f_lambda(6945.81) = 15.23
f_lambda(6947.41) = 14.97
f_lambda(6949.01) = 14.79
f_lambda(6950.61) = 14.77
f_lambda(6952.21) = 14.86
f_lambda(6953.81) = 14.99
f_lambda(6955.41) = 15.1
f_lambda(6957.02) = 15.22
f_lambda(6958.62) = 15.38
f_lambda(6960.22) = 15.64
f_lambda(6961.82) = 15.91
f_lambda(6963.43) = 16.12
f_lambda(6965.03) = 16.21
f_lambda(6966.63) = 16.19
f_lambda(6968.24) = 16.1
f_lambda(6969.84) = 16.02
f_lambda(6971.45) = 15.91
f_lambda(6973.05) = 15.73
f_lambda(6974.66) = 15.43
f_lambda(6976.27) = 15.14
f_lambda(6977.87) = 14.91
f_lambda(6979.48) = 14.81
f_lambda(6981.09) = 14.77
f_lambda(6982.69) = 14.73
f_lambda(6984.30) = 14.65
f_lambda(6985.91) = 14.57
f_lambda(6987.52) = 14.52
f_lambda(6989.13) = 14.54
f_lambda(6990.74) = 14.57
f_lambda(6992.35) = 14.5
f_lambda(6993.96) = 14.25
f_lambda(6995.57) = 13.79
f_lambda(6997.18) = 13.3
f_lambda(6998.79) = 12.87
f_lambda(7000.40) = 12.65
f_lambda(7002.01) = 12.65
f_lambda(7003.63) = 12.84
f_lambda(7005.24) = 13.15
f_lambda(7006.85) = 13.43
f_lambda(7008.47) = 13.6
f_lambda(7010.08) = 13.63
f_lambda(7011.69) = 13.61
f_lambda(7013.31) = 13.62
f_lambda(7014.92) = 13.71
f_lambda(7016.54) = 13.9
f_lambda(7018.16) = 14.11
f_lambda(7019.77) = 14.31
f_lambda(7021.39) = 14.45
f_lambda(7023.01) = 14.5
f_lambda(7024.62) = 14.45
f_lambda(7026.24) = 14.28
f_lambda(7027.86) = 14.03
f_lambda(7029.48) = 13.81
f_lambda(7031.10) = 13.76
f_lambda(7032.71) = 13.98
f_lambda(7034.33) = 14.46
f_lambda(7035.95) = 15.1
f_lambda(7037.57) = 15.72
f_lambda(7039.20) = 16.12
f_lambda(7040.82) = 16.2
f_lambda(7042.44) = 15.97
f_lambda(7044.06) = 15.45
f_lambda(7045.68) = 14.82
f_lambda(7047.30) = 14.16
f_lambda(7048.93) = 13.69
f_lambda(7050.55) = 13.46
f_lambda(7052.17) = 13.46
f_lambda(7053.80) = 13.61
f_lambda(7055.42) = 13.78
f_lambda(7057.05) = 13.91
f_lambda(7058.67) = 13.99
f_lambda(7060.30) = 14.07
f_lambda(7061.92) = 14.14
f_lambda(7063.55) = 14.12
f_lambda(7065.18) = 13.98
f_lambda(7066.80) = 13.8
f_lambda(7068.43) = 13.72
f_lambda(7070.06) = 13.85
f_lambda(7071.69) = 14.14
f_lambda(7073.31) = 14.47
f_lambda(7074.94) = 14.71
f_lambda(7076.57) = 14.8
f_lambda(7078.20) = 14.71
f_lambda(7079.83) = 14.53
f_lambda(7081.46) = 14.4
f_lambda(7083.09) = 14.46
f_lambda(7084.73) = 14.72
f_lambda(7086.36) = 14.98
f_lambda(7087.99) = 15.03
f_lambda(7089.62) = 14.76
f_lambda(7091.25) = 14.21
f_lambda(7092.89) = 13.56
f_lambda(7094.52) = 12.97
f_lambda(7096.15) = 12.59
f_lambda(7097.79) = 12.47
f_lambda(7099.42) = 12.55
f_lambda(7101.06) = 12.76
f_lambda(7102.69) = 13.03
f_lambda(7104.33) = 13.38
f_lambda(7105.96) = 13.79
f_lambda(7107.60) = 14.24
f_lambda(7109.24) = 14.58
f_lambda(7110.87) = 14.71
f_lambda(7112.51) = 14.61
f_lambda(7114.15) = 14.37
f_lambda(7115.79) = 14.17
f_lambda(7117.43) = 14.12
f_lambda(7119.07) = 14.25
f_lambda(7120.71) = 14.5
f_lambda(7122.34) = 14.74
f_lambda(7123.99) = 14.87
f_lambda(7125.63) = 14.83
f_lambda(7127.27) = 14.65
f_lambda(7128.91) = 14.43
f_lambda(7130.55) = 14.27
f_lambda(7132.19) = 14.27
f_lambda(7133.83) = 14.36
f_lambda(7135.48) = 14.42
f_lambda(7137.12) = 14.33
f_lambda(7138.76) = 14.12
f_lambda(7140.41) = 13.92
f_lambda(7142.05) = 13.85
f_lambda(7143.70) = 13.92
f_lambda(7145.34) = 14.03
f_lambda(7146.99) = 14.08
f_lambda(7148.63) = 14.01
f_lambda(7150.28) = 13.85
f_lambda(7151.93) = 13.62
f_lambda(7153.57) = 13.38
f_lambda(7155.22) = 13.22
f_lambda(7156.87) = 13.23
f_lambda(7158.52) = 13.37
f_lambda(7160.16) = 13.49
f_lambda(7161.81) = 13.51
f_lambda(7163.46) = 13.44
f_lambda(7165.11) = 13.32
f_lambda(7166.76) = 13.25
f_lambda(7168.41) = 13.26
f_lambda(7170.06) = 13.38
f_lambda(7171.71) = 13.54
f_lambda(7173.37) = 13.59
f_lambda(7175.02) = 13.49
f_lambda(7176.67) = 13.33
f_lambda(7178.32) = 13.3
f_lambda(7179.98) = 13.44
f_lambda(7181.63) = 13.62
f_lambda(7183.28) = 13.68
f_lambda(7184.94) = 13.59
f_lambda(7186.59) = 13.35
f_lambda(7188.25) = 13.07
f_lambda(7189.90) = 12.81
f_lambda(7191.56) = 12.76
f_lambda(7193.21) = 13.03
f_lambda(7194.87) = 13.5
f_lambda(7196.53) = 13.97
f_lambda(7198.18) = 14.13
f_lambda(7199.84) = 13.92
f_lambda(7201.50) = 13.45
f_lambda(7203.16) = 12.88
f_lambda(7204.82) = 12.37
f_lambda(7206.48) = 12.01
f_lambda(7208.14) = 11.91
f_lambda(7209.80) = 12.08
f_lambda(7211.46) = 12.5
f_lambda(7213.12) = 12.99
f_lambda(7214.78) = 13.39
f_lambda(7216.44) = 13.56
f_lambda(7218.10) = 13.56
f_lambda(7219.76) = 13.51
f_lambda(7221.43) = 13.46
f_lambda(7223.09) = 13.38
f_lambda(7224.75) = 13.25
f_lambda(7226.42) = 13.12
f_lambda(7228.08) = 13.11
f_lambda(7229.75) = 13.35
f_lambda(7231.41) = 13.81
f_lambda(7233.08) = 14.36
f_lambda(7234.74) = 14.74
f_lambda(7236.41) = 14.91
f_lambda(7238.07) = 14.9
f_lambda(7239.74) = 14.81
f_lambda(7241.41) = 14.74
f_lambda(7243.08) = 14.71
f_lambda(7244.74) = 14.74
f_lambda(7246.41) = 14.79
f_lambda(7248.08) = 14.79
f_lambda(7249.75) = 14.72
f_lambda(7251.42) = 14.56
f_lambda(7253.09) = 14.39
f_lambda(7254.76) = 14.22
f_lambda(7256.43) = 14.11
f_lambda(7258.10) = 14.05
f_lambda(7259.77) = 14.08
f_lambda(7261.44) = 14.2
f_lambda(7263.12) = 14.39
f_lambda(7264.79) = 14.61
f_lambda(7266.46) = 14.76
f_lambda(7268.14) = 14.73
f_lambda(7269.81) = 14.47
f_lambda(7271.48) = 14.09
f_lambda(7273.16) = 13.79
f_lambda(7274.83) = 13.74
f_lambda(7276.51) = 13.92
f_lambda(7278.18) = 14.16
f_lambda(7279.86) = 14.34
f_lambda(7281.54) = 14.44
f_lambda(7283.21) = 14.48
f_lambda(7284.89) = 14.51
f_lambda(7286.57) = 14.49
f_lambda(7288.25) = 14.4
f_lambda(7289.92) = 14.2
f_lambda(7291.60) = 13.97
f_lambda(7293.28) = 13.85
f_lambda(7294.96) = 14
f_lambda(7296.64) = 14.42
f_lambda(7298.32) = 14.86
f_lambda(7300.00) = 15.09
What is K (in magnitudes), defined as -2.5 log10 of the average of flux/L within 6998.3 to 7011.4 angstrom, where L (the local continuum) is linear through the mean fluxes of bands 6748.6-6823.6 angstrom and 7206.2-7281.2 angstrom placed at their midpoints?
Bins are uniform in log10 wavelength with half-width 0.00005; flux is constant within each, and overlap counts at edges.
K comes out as 0.13 mag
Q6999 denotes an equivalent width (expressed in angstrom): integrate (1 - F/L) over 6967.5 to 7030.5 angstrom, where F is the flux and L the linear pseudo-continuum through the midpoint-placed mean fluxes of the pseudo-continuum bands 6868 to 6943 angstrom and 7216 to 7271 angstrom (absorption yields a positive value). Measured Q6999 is 4.0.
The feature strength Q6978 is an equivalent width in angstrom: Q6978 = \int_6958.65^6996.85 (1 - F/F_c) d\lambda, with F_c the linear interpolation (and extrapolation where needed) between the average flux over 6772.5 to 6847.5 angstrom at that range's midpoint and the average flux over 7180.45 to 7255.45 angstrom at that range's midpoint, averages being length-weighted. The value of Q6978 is -1.7 angstrom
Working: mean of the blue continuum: 15.1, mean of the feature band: 15.2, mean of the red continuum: 13.7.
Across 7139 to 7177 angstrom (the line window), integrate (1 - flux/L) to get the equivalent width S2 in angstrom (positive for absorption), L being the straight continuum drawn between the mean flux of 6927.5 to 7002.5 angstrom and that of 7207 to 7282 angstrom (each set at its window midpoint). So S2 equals 2.0 angstrom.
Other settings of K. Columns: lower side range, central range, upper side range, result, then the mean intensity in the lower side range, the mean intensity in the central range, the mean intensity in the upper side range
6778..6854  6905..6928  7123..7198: -0.020 mag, 15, 14.9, 13.7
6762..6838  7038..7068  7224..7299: 0.026 mag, 15.2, 14.4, 14.3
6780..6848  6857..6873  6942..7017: -0.059 mag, 15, 15.7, 14.6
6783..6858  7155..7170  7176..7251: 0.034 mag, 15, 13.4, 13.6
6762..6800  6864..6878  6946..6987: 0.032 mag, 16.4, 15.4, 15.3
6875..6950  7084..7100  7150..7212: 0.017 mag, 15.6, 13.8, 13.3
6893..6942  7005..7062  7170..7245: 0.028 mag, 15.4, 14.2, 13.5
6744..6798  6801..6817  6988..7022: 0.046 mag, 16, 14.9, 13.7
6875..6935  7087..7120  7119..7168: 0.033 mag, 15.6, 13.8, 14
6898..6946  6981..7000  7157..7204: 0.044 mag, 15.3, 14.2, 13.4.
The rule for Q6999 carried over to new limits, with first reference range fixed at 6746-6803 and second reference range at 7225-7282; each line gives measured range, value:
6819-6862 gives 4.3 angstrom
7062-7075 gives 0.8 angstrom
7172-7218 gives 4.2 angstrom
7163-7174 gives 0.9 angstrom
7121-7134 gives 0.2 angstrom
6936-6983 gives -0.3 angstrom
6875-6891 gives -0.6 angstrom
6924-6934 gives 0.4 angstrom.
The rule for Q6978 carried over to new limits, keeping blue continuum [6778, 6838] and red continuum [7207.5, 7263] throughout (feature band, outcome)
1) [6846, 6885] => -1.4 angstrom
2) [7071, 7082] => -0.1 angstrom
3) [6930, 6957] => -1.1 angstrom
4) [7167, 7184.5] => 0.8 angstrom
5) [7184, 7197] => 0.7 angstrom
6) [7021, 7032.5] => 0.3 angstrom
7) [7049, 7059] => 0.5 angstrom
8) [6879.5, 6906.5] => -2.8 angstrom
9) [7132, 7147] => 0.1 angstrom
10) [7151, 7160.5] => 0.5 angstrom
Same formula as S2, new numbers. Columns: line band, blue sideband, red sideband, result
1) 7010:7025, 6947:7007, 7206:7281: 0.61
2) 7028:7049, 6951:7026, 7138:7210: -0.95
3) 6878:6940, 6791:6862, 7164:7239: -4.90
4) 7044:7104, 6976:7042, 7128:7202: -0.02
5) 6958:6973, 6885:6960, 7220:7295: -0.58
